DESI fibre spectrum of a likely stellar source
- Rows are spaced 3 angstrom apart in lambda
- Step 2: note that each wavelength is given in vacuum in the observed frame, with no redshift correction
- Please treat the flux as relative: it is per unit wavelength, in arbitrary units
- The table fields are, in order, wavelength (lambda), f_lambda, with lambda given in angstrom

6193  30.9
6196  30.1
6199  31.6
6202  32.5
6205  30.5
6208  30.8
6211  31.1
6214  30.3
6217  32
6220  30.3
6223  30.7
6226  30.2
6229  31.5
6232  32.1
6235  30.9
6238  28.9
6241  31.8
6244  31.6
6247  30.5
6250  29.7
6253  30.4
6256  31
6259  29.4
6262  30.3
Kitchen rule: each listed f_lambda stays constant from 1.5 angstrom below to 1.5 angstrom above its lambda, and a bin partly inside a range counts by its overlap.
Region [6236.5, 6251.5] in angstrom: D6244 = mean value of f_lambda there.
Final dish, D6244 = 30.5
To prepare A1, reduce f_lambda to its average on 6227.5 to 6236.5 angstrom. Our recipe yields 31.5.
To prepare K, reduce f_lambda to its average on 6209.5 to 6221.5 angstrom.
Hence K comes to 30.9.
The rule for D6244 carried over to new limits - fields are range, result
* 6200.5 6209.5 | 31.3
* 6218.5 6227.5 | 30.4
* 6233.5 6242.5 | 30.5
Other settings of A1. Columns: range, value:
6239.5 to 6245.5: 31.7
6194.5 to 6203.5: 31.4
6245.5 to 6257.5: 30.4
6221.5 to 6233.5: 31.1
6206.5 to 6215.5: 30.7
